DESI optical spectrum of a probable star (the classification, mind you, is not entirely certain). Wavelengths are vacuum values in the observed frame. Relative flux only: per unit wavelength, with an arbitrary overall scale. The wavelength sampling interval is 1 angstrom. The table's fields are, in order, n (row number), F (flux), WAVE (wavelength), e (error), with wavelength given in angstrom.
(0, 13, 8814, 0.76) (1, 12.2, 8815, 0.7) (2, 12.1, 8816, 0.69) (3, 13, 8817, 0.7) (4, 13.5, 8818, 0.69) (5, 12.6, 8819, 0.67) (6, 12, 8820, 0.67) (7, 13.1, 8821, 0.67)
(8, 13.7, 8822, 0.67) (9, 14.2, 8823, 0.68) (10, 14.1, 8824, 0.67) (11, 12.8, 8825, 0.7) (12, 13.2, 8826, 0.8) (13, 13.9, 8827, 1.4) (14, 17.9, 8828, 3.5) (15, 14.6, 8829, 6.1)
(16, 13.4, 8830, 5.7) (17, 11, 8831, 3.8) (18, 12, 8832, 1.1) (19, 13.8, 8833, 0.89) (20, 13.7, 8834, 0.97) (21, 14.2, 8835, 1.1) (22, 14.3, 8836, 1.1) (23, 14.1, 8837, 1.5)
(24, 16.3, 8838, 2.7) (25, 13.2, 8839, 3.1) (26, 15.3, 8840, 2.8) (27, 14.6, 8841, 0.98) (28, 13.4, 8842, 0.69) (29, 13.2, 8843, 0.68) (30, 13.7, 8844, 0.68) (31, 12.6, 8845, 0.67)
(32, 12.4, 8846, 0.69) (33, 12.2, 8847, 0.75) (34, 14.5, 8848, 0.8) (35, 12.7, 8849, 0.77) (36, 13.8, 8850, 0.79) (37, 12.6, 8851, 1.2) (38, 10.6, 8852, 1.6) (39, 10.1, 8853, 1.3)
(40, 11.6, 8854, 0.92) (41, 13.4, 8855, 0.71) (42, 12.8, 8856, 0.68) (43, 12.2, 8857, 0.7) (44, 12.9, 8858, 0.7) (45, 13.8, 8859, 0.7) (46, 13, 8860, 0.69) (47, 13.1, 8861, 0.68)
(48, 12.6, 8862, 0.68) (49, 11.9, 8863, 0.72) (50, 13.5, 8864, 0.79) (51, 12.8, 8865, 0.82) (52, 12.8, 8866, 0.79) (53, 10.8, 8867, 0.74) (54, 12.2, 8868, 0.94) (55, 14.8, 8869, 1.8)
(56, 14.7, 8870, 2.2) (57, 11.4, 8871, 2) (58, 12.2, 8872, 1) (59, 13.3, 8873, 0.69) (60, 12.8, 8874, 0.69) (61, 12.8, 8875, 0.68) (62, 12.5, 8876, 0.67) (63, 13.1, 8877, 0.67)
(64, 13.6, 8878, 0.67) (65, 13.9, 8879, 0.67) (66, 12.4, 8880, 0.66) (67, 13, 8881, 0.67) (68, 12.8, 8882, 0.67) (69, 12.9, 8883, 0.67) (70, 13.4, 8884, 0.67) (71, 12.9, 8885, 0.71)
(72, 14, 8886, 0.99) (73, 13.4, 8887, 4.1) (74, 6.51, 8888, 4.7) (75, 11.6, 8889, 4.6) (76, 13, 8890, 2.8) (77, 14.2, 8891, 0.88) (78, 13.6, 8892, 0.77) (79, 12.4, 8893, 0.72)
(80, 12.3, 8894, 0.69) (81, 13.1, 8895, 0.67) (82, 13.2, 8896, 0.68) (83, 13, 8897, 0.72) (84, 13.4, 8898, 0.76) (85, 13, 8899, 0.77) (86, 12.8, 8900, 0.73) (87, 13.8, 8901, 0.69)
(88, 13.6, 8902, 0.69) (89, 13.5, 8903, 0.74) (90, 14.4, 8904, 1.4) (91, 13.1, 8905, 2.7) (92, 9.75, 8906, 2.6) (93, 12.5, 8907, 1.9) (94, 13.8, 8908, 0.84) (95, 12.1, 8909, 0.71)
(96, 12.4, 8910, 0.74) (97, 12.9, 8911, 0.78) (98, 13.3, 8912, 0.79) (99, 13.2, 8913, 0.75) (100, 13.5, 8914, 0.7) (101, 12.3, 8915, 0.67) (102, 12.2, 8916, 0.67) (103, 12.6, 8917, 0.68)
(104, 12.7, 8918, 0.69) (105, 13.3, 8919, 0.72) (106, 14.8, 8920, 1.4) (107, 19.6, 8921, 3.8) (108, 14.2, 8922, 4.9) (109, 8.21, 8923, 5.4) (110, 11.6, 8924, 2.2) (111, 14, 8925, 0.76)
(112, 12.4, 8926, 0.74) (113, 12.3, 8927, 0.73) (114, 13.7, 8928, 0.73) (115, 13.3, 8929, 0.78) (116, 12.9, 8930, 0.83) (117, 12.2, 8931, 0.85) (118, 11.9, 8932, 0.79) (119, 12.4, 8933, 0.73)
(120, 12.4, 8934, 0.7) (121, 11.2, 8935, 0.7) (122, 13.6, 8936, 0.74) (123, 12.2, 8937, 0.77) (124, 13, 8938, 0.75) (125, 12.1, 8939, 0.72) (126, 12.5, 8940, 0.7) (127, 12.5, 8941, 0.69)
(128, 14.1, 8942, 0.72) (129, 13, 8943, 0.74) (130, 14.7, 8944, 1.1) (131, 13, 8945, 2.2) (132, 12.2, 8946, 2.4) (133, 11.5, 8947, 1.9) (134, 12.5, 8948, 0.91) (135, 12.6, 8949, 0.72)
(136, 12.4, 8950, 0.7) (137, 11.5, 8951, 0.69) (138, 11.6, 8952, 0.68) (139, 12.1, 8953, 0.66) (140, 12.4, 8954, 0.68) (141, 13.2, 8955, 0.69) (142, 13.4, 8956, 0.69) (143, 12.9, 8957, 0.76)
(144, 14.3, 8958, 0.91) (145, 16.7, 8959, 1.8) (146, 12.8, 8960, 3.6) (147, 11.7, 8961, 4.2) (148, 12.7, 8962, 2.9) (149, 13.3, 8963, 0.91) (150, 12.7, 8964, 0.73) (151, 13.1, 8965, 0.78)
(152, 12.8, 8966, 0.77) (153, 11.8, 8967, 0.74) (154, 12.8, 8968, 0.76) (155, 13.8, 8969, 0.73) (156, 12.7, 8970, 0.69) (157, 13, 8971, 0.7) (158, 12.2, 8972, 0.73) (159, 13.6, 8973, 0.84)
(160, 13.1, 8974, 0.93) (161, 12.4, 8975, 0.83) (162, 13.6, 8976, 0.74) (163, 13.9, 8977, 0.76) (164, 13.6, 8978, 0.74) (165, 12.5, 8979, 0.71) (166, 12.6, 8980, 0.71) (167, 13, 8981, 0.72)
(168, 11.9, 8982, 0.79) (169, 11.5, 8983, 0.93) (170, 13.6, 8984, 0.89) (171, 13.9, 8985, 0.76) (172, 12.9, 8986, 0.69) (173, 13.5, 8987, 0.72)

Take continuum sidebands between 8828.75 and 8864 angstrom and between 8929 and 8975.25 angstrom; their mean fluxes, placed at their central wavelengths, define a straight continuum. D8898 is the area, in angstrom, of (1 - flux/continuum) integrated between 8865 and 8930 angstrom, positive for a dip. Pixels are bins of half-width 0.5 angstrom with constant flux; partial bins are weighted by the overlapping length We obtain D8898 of 0.20 angstrom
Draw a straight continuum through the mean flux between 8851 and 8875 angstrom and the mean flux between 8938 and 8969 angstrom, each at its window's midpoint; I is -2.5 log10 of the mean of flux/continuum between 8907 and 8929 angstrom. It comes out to -0.03 mag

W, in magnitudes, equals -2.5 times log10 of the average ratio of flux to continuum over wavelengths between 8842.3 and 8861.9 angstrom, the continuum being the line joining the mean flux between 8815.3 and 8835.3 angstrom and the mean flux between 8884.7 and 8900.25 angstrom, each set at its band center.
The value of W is 0.03 mag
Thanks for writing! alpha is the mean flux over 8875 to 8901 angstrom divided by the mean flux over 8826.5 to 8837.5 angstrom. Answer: 0.92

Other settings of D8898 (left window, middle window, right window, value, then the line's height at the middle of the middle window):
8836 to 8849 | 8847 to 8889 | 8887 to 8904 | 1.9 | 13.3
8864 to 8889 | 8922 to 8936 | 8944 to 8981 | 0.5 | 12.8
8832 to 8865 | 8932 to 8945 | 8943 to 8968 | 0.1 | 12.9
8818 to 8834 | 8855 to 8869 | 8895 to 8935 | 0.6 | 13.3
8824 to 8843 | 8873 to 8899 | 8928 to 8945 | 1.1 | 13.4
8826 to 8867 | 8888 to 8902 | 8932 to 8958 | 0.1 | 12.9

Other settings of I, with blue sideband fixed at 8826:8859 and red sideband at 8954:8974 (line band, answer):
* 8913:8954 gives 0.034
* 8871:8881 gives 0.033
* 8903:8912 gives 0.043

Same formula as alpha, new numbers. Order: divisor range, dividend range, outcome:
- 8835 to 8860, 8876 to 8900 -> 0.97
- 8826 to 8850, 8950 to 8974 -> 0.94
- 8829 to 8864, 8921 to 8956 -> 0.96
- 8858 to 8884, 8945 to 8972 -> 0.99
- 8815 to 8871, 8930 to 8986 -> 0.97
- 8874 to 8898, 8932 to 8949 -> 0.99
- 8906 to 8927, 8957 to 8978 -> 1.01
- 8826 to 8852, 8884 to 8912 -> 0.93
